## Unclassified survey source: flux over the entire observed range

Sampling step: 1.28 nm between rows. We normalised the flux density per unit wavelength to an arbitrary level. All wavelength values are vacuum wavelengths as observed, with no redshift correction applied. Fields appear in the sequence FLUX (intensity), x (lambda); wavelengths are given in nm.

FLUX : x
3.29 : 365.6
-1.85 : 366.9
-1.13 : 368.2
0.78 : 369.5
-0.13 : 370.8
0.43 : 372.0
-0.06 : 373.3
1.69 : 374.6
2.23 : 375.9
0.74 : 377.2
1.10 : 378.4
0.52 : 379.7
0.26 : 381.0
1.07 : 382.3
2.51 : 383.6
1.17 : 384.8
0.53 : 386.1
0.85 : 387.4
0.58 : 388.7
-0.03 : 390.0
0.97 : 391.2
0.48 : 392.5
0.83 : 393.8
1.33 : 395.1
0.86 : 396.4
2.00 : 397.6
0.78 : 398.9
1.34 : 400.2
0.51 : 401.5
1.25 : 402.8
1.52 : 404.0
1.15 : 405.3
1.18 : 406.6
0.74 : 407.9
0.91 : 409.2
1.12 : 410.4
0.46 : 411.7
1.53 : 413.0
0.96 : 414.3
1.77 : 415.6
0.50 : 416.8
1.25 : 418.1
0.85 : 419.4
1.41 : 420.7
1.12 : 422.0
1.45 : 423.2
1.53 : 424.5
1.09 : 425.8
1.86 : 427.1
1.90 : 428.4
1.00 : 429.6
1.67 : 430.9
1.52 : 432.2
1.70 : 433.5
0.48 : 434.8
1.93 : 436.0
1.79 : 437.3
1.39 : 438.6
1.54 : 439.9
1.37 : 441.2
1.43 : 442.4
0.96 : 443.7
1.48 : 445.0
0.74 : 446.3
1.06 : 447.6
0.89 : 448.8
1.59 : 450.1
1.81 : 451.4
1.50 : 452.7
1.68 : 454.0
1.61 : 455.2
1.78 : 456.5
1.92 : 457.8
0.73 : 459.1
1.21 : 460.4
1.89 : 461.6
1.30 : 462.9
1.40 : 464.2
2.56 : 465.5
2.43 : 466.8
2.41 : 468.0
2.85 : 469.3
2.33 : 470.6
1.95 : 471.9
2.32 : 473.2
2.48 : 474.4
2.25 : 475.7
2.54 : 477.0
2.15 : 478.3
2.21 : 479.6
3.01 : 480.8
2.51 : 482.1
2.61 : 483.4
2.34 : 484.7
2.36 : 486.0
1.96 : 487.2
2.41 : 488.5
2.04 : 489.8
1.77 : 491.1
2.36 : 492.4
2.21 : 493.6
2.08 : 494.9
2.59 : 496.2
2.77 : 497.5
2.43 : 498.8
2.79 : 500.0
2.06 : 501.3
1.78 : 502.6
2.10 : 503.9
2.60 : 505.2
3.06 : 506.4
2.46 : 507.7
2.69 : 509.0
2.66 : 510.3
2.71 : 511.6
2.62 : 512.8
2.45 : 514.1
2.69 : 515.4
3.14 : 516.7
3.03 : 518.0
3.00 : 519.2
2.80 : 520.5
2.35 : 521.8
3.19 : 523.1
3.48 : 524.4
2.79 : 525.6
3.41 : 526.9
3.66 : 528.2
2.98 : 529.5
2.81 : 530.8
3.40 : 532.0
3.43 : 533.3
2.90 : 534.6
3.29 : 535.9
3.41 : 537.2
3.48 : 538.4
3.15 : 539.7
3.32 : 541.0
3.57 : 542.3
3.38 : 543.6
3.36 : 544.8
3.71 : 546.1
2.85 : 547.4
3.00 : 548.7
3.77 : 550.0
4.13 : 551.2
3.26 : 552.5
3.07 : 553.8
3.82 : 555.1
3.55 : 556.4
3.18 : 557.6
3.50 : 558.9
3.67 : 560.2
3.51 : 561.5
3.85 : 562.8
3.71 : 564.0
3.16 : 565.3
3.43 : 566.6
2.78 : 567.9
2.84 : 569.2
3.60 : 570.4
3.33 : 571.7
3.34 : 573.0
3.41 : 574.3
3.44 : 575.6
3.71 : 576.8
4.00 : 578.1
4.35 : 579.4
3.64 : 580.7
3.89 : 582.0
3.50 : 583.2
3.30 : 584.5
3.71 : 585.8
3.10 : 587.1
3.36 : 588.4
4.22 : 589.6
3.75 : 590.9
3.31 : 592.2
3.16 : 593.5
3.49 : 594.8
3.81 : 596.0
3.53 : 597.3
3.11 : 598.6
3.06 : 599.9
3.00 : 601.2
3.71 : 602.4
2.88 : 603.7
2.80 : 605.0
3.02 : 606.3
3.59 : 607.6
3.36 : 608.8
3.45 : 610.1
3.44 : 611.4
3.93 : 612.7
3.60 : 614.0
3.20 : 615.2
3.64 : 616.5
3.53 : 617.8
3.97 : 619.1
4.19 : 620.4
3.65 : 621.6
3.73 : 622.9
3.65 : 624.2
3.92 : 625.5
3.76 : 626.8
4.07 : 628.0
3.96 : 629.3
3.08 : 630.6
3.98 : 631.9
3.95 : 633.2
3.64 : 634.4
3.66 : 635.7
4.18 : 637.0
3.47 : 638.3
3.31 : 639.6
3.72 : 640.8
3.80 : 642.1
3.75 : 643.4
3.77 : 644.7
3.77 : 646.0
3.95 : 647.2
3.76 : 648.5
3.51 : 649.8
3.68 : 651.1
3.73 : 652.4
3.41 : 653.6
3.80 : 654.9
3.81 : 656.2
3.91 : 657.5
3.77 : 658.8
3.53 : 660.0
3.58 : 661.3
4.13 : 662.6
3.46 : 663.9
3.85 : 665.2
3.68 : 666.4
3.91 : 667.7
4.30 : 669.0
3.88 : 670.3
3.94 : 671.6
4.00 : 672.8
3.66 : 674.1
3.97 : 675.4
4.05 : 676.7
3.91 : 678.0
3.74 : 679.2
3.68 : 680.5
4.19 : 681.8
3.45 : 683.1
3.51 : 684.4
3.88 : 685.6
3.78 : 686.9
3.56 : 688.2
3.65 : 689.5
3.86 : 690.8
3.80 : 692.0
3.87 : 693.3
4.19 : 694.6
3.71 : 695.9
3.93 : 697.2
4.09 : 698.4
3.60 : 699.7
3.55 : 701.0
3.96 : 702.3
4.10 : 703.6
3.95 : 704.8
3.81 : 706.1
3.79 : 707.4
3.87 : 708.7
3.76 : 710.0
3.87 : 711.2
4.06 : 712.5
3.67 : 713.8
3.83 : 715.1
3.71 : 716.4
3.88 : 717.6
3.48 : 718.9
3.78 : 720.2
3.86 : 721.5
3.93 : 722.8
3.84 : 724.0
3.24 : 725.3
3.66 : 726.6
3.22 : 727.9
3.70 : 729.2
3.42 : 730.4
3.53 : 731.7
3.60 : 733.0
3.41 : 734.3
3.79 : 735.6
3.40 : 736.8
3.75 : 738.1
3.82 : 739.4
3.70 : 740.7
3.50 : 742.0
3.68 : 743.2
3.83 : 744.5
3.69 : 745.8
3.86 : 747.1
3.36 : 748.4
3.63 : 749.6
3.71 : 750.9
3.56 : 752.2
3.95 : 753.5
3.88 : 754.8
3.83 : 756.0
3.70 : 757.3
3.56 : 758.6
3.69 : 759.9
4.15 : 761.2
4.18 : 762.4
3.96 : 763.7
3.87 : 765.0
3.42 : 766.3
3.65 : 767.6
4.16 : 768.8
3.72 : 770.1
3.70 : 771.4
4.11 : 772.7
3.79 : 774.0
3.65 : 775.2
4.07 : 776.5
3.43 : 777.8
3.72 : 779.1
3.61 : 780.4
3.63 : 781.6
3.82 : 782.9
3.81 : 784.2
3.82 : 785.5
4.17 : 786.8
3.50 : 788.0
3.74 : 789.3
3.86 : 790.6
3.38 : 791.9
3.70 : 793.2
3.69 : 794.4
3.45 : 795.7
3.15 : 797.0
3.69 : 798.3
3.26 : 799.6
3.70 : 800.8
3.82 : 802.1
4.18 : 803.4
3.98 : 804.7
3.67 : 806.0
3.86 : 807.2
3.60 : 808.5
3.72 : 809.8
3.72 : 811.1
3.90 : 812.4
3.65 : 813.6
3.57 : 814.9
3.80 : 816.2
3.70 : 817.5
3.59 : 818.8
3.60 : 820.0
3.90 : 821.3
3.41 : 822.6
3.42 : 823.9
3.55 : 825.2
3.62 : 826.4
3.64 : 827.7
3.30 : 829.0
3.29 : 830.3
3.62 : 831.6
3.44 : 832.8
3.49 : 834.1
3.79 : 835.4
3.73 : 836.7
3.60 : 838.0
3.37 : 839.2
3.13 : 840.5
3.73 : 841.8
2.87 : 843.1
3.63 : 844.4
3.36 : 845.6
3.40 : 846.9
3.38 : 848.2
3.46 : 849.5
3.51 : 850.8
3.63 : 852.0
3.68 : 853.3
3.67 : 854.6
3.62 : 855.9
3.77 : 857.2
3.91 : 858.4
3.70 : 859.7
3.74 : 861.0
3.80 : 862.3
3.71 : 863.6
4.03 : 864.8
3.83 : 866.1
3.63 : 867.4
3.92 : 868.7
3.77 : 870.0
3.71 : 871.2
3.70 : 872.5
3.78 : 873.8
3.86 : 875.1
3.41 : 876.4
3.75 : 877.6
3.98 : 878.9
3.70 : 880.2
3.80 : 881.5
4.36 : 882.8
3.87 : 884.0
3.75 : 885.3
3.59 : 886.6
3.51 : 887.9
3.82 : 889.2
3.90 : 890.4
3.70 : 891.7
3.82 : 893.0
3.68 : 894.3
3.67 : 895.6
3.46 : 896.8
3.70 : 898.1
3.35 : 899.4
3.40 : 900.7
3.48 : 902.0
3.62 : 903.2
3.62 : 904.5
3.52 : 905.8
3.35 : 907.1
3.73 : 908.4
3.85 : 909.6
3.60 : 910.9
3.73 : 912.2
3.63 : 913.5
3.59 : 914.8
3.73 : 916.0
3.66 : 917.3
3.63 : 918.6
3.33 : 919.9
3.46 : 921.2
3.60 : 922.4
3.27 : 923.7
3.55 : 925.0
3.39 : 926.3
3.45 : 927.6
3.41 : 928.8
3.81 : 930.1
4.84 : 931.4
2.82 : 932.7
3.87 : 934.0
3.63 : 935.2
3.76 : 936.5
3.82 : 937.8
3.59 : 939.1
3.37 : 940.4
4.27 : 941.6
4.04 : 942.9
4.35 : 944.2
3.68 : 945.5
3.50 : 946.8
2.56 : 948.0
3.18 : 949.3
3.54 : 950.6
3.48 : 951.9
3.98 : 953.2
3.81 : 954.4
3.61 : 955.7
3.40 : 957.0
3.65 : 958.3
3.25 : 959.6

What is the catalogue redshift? 0.168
